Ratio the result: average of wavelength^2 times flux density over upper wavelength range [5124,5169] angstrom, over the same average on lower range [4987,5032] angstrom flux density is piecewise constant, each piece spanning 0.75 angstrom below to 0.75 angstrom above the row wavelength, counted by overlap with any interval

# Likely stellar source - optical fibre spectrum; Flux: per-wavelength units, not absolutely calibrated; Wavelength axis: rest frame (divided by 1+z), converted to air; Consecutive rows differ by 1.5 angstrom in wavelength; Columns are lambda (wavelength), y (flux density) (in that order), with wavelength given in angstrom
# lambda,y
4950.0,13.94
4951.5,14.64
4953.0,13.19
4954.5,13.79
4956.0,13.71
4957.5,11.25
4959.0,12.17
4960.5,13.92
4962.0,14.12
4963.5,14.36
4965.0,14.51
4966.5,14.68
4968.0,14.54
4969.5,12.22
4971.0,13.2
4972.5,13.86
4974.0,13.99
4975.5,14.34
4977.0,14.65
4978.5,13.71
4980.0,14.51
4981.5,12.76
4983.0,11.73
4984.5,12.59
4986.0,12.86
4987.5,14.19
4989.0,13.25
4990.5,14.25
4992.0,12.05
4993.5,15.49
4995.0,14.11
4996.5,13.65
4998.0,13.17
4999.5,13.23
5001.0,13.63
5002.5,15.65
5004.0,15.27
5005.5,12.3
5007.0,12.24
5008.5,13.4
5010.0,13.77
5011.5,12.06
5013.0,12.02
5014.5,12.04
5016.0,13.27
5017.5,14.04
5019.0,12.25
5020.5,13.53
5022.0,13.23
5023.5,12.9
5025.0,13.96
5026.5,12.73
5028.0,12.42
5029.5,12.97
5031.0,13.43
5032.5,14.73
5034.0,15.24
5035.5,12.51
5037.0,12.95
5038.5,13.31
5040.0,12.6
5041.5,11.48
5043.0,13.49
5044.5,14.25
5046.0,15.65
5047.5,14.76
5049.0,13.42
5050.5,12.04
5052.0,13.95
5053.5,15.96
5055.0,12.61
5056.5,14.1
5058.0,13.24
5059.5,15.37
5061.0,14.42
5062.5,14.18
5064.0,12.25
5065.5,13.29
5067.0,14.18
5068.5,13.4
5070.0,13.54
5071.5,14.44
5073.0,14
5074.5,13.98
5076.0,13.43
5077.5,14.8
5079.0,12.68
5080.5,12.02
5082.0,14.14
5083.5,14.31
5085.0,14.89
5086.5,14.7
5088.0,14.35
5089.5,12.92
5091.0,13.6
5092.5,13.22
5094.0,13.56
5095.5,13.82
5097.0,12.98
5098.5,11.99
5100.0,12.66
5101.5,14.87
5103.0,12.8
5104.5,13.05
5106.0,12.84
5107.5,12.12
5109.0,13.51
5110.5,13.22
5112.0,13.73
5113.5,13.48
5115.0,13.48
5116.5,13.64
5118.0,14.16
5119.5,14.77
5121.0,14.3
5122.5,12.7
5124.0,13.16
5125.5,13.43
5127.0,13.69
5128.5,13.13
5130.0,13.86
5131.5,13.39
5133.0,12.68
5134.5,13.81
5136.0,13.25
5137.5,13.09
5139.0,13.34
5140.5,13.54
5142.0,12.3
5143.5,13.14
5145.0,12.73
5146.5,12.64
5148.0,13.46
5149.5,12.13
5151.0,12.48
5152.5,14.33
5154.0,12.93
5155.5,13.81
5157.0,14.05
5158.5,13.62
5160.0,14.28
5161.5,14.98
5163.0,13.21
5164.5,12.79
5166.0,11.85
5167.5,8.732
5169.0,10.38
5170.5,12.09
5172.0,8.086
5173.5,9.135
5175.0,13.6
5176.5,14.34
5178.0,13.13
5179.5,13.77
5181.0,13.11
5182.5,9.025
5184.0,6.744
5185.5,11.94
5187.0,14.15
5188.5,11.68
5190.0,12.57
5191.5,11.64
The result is 1.0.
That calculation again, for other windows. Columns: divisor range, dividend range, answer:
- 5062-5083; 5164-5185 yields 0.86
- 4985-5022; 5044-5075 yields 1.06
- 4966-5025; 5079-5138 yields 1.05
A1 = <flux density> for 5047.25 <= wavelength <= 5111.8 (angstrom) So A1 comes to 13.6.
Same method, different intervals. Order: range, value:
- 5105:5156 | 13.3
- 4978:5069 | 13.5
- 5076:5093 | 13.8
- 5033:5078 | 13.8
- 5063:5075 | 13.6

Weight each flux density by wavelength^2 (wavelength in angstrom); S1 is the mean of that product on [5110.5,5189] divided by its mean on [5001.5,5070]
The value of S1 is 0.99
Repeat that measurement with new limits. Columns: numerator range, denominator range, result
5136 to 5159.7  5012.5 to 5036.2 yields 1.05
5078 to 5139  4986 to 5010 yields 1.03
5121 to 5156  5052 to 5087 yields 0.97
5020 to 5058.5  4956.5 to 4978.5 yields 1.02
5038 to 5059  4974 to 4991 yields 1.04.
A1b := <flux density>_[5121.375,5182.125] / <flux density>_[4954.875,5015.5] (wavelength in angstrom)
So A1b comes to 0.95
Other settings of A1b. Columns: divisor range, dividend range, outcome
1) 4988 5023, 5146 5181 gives 0.94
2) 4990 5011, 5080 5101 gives 0.99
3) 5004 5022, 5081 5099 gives 1.06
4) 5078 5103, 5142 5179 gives 0.93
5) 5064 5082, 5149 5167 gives 0.98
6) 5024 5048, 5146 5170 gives 0.95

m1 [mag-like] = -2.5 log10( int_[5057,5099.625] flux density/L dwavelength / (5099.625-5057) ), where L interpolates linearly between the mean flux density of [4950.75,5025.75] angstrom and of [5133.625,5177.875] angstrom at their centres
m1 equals -0.05 mag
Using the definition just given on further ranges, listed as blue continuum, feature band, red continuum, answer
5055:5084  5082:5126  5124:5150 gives -0.007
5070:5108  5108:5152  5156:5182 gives -0.030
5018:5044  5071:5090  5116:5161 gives -0.050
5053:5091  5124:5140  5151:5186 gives -0.045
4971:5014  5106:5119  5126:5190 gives -0.047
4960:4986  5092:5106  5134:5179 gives -0.014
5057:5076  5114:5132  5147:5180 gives -0.043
